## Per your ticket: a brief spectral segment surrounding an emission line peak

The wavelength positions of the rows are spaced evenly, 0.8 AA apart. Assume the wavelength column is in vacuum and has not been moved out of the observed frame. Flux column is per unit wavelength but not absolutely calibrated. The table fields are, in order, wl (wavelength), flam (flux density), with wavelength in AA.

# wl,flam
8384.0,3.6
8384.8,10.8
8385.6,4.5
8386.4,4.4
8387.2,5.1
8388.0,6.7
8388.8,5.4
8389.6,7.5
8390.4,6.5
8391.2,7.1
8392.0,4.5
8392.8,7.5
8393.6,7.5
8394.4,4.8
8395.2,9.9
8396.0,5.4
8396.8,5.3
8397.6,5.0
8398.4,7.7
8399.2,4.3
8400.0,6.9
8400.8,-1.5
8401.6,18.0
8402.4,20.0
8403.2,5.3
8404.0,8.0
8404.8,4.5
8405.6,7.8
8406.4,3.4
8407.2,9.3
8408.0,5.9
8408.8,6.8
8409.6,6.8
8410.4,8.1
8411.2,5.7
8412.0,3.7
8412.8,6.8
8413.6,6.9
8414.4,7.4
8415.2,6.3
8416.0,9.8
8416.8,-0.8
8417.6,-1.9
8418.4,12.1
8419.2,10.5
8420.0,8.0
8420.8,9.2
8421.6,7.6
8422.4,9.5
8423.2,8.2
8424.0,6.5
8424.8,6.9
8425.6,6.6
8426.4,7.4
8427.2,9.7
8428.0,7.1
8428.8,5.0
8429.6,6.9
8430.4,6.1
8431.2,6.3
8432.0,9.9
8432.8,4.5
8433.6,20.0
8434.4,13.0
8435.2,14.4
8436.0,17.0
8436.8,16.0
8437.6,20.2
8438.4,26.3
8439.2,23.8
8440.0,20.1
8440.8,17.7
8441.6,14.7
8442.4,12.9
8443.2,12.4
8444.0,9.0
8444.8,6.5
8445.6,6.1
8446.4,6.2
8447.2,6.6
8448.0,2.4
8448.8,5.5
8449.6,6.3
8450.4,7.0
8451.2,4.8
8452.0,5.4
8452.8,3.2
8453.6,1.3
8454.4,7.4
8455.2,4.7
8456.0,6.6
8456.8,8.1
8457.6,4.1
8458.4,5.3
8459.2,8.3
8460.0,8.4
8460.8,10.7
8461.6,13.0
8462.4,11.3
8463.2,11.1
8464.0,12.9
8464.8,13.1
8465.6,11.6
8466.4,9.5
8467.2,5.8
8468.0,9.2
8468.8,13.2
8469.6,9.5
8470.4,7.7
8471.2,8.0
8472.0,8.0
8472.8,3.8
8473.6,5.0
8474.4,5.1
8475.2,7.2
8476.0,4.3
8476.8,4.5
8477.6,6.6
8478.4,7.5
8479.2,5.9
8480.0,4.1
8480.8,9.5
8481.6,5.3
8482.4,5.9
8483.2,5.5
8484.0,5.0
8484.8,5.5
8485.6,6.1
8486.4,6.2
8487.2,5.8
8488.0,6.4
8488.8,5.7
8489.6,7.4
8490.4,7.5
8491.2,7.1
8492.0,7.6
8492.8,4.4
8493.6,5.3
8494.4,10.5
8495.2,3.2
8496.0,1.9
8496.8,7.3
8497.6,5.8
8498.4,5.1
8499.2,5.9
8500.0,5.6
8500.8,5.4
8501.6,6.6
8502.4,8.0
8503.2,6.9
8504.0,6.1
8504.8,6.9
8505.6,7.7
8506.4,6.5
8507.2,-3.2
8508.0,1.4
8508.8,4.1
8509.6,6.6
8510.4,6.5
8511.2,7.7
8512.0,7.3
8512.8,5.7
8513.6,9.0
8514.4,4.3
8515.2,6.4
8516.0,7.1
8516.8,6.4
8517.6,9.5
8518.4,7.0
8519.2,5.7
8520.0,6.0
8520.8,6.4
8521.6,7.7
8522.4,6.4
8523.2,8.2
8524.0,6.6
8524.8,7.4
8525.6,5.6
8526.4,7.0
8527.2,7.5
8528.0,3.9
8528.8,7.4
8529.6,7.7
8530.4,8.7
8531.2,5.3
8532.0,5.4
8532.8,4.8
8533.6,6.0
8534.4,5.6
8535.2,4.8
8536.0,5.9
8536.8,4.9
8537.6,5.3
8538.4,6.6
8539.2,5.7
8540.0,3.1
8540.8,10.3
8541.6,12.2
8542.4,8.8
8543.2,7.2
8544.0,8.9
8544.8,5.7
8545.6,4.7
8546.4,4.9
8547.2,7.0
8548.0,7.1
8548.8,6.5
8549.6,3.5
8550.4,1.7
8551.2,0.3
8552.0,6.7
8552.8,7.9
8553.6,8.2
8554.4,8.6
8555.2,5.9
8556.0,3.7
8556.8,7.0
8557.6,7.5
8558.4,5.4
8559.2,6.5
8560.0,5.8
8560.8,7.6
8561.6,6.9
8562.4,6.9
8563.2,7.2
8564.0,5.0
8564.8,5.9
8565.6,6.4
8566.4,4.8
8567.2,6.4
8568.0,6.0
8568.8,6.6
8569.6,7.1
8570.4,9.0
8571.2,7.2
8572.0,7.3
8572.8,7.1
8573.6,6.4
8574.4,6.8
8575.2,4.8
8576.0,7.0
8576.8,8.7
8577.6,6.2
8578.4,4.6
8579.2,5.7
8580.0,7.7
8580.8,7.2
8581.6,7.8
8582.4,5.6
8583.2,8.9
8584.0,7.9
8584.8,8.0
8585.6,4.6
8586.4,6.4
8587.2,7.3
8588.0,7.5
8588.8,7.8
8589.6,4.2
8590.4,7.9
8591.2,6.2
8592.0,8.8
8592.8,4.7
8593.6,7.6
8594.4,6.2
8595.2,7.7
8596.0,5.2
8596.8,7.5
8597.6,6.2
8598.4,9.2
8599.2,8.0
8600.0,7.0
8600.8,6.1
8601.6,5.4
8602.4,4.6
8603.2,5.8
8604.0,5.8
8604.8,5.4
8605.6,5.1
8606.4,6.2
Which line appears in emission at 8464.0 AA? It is [N II]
